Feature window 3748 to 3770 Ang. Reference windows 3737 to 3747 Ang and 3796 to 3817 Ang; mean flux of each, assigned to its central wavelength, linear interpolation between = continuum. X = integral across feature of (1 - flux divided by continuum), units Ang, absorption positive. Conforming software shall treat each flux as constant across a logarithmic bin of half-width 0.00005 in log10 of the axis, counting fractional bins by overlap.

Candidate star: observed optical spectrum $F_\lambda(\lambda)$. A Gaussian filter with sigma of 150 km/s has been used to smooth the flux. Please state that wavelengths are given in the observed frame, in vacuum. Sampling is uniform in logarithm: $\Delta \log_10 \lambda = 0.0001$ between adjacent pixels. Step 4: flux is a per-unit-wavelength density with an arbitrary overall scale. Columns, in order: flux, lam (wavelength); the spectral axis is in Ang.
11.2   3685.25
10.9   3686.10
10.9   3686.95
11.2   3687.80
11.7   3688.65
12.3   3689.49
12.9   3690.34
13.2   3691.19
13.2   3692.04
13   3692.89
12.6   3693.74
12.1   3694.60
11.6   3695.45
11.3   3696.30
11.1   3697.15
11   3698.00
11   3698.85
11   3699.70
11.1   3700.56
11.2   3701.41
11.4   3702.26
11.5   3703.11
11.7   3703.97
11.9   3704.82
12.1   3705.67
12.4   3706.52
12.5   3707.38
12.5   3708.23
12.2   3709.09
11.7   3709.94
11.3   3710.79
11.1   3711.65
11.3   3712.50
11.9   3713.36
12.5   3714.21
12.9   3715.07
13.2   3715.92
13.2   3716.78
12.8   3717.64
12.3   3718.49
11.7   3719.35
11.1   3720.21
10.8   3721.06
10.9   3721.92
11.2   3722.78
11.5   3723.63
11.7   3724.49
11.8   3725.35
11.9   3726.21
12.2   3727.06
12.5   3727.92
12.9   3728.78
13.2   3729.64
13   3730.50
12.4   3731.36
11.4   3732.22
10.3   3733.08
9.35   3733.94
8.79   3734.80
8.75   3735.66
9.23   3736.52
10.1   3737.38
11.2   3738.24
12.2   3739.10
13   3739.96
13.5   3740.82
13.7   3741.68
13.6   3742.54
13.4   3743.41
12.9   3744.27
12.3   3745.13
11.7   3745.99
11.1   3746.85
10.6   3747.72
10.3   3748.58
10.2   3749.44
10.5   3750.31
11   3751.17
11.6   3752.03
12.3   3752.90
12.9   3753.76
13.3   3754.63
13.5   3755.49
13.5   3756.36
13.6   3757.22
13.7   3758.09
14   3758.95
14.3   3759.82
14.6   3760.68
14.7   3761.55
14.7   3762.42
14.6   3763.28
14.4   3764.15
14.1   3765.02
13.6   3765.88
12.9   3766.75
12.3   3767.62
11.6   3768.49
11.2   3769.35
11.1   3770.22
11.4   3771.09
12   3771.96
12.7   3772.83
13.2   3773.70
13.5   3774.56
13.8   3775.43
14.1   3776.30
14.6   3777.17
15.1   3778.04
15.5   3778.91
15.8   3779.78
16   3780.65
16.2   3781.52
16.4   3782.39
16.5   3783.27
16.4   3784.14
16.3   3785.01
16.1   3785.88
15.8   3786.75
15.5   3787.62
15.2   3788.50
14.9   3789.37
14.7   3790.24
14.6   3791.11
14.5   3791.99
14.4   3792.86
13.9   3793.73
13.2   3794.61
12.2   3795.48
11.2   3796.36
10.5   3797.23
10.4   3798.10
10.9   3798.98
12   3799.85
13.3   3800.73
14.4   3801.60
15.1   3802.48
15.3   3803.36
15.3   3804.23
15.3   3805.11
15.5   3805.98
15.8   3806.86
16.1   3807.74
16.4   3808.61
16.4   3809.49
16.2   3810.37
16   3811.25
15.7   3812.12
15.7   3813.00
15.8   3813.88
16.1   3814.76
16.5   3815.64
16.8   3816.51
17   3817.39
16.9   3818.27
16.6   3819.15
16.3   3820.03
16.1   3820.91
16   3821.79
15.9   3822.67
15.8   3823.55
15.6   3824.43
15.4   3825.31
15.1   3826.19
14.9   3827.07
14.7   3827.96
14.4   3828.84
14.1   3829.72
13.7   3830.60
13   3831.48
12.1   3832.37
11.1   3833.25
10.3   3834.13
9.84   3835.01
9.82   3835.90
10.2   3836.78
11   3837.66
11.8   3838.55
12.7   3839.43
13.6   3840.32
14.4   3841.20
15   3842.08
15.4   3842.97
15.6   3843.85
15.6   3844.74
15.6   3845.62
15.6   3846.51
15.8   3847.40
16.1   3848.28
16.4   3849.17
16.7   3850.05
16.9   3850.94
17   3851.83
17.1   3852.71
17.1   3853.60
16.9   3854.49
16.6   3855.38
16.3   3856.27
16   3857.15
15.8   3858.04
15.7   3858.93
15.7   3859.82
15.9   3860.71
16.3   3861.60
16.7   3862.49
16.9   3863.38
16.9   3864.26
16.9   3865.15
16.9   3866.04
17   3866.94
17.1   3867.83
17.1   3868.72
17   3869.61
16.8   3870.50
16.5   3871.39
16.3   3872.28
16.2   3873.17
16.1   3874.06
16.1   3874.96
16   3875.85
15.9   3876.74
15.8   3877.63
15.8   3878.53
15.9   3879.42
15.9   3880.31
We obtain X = 0.3 Ang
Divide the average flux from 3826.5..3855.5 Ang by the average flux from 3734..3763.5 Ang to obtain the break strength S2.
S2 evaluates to 1.16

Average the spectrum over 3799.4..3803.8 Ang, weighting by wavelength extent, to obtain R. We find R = 14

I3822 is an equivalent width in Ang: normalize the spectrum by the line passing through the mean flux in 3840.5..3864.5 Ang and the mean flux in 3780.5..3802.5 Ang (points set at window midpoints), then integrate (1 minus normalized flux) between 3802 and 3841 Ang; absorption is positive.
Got 1.2 Ang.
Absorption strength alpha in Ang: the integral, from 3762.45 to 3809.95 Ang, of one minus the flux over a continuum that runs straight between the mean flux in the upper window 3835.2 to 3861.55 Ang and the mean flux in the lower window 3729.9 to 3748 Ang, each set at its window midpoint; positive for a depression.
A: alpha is -3.9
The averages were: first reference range 11.6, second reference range 15.1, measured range 14.2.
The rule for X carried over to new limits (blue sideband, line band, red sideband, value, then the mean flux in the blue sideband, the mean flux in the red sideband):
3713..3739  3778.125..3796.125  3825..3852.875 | -3.1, 11.6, 14.1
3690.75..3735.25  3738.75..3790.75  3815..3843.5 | -2.9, 11.8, 14.1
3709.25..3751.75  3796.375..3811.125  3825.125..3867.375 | -0.6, 11.7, 14.9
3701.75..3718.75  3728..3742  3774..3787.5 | 1.9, 12.1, 15.5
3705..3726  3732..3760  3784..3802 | 1.8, 11.9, 13.8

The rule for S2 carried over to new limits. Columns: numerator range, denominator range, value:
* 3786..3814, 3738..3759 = 1.17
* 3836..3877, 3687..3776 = 1.30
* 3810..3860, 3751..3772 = 1.14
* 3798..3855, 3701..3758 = 1.25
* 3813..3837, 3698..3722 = 1.23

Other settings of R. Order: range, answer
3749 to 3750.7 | 10.3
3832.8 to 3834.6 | 10.7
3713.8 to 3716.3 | 12.9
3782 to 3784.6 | 16.4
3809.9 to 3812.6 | 16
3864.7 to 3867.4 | 16.9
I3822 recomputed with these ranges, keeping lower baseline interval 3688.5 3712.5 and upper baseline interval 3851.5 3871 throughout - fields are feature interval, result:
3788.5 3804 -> 1.43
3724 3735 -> 0.88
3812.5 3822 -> -0.64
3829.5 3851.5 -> 3.19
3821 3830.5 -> 0.24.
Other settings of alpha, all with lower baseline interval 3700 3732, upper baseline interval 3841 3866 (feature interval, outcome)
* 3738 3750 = 0.7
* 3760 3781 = 0.0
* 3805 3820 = -1.2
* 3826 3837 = 2.1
